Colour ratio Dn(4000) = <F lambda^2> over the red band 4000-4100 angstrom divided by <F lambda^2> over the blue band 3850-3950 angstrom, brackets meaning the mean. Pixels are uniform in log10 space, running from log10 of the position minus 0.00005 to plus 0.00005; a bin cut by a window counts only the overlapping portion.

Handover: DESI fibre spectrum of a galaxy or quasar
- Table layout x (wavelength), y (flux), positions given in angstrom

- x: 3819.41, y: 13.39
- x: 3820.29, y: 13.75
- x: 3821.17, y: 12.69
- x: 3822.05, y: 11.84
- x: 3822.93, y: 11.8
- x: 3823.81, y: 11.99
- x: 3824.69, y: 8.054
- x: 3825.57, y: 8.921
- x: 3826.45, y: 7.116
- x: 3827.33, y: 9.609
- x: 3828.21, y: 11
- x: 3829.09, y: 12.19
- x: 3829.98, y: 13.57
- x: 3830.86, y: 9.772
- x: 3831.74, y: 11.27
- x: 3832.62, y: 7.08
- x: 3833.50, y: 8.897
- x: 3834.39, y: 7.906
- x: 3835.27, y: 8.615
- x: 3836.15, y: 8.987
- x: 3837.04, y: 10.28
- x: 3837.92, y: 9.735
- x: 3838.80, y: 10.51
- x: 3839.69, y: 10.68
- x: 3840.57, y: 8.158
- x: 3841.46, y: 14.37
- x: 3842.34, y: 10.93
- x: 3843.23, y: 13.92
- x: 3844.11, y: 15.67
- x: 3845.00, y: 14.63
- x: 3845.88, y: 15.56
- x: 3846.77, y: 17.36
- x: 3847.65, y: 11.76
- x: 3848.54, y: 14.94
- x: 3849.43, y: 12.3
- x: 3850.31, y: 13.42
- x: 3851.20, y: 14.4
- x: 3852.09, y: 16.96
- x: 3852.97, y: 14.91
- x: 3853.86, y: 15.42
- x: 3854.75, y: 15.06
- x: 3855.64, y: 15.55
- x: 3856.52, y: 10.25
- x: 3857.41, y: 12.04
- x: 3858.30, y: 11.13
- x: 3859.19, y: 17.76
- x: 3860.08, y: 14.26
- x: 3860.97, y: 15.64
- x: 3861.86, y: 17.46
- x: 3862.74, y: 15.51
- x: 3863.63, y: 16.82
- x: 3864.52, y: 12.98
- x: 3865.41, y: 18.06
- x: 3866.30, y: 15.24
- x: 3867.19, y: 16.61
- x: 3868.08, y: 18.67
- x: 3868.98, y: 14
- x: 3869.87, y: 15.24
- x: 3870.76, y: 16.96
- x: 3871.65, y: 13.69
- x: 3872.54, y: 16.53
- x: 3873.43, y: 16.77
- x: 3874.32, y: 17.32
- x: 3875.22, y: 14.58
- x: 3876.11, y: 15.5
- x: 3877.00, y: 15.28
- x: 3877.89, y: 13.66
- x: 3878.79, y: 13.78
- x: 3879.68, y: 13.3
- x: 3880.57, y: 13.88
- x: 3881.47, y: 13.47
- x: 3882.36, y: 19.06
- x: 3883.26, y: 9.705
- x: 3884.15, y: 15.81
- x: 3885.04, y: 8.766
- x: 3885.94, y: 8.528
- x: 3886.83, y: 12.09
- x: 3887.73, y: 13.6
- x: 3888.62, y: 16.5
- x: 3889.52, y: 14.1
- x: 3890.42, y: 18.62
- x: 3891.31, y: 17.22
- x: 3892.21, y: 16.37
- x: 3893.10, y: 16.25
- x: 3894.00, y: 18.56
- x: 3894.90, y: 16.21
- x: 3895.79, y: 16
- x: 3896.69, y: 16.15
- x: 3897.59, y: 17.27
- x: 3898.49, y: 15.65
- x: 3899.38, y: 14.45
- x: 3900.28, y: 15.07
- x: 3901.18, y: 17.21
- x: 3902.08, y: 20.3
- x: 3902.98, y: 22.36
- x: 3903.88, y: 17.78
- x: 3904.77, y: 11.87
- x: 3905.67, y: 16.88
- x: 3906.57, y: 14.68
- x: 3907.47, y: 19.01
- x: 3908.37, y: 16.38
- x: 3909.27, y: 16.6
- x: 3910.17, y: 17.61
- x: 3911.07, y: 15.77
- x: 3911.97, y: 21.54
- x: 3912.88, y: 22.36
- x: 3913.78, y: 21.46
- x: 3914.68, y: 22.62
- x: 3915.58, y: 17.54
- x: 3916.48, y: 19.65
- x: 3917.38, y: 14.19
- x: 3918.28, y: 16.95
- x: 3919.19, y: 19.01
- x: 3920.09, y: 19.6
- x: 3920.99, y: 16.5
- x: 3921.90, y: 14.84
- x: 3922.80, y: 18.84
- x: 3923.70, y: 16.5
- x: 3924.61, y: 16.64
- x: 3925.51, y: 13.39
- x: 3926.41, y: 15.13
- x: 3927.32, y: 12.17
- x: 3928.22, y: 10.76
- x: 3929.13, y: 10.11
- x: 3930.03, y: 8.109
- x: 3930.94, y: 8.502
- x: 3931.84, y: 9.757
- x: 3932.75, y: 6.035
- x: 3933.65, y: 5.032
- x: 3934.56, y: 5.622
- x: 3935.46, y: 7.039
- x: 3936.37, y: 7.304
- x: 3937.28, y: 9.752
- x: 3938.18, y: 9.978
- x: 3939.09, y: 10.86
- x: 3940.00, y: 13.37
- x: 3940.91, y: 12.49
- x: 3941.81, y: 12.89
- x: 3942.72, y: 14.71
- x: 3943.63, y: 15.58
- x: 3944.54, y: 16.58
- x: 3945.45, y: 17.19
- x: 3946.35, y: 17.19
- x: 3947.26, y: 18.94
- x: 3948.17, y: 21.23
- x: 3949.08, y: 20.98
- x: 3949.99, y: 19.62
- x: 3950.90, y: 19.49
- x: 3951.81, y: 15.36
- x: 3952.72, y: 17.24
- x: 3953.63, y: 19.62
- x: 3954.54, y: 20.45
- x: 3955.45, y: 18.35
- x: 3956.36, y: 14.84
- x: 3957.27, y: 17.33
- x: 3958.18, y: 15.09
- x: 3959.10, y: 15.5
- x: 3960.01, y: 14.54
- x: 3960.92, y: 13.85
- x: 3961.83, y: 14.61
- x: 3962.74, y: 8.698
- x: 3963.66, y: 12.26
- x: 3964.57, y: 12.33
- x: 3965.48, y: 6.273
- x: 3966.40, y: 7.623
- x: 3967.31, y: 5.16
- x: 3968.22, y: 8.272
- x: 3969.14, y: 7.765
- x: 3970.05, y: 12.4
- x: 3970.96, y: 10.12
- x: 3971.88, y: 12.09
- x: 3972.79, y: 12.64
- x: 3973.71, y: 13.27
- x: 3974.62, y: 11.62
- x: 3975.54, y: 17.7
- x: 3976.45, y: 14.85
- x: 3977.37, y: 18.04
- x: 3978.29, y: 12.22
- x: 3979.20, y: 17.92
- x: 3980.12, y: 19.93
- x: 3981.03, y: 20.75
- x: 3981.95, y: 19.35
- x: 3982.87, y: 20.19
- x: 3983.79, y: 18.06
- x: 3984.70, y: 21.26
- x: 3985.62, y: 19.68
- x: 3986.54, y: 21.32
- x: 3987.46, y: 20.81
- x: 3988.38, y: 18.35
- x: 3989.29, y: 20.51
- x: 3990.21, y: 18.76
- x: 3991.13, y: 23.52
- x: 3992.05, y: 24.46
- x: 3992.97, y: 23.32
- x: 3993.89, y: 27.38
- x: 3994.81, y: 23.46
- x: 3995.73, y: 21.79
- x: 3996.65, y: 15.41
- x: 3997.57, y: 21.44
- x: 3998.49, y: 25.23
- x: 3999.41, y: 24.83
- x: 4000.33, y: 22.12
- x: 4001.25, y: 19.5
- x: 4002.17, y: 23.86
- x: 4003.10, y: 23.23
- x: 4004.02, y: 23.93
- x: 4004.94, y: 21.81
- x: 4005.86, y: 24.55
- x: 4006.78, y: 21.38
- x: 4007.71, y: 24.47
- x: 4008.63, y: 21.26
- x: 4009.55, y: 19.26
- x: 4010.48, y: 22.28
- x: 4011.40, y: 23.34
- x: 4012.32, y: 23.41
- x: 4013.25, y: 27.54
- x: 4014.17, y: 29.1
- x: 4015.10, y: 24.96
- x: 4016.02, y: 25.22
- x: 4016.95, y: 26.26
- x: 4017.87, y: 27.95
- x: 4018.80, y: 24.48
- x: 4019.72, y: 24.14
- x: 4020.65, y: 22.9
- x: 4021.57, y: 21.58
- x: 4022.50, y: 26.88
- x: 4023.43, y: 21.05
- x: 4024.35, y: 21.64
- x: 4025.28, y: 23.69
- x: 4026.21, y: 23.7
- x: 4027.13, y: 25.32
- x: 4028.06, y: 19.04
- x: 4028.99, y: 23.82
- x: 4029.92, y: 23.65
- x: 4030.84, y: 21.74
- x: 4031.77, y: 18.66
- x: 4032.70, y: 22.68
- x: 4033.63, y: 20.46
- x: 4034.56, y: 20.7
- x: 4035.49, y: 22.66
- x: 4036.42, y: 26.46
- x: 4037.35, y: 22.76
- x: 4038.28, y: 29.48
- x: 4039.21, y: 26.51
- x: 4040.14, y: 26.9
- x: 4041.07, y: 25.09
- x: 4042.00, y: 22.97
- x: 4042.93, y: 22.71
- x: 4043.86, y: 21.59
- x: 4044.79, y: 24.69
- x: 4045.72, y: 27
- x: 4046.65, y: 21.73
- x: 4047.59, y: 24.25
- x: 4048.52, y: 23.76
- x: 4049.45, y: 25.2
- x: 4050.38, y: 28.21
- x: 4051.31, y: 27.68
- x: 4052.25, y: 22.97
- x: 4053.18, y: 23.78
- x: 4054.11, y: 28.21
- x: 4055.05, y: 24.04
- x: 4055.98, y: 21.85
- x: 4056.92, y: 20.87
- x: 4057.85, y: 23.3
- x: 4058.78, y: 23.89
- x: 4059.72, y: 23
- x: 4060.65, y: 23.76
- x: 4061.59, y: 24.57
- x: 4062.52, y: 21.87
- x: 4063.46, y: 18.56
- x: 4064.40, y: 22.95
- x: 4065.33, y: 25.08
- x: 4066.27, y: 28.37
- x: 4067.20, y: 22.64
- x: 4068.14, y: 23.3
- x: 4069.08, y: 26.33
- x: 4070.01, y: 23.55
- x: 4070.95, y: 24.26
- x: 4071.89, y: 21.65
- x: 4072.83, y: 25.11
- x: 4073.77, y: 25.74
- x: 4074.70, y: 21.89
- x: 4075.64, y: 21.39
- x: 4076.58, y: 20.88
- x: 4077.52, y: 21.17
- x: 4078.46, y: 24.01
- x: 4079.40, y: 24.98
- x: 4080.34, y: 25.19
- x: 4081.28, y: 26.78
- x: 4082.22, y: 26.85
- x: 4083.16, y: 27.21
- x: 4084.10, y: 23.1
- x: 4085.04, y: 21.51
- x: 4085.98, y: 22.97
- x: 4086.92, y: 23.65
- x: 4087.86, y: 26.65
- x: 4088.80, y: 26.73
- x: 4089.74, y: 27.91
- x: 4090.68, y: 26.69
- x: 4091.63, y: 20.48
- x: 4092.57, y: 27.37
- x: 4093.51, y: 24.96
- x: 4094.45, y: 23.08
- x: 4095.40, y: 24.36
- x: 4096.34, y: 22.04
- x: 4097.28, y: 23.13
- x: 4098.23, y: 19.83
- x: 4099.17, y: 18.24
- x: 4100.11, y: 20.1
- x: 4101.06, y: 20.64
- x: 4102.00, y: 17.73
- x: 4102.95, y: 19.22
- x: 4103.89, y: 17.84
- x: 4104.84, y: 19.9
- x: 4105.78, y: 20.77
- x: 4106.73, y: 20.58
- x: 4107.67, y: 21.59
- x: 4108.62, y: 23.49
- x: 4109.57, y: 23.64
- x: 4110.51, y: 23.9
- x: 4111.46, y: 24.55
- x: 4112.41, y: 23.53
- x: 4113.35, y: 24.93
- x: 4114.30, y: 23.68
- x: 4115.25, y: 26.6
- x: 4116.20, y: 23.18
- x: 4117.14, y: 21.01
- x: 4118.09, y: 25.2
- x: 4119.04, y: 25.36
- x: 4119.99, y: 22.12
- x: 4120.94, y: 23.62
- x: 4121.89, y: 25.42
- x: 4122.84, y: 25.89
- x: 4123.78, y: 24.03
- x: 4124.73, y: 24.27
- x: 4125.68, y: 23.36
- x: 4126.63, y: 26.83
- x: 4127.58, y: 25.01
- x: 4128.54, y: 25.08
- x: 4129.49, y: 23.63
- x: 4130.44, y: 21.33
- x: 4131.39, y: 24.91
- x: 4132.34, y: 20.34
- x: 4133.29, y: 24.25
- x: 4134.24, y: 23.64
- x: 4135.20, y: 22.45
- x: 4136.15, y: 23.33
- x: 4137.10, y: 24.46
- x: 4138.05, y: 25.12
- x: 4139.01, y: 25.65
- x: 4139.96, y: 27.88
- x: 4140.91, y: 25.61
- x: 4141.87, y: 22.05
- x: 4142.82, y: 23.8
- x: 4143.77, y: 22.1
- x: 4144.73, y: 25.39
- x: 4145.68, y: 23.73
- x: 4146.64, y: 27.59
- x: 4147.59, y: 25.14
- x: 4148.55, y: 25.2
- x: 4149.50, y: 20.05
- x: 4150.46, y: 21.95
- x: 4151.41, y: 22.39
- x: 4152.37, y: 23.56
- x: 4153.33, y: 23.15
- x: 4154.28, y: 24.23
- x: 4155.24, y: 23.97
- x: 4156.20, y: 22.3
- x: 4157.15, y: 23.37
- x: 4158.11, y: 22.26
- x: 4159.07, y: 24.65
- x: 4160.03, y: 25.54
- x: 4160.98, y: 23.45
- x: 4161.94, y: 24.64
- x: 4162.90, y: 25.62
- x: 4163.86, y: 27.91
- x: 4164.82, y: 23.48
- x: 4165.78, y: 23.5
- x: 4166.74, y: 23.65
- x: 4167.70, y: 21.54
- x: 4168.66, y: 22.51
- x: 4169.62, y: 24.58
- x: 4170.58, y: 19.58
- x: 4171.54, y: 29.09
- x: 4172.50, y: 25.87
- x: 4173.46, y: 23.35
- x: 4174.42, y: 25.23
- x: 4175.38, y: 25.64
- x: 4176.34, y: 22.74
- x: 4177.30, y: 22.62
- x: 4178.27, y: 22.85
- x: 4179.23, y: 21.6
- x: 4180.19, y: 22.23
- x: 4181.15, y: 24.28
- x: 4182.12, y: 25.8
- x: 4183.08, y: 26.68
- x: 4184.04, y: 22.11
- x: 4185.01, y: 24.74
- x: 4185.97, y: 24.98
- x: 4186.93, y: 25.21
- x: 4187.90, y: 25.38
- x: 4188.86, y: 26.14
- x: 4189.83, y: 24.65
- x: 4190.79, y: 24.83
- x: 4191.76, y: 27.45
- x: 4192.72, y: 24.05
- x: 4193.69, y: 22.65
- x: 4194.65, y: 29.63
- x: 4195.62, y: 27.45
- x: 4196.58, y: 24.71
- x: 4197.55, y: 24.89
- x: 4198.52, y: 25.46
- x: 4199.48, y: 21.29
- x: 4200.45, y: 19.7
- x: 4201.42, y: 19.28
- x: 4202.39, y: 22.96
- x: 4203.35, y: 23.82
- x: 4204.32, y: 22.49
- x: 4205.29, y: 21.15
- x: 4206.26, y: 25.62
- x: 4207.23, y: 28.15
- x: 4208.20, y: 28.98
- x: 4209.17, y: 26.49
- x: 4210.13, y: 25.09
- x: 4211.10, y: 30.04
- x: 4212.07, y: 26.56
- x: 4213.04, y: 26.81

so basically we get 1.7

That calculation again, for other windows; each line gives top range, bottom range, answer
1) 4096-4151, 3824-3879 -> 2.00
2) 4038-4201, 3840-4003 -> 1.68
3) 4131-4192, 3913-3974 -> 1.93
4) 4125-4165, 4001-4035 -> 1.10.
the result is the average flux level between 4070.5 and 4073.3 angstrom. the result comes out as 23.6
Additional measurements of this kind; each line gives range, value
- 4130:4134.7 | 22.9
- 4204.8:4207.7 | 24.9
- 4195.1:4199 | 25.6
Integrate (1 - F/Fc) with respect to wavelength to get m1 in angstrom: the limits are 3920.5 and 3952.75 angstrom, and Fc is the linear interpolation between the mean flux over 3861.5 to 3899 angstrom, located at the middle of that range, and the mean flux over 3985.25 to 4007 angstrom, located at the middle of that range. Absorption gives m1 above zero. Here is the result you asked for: 9.0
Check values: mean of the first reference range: 15.3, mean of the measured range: 13.5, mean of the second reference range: 22.1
